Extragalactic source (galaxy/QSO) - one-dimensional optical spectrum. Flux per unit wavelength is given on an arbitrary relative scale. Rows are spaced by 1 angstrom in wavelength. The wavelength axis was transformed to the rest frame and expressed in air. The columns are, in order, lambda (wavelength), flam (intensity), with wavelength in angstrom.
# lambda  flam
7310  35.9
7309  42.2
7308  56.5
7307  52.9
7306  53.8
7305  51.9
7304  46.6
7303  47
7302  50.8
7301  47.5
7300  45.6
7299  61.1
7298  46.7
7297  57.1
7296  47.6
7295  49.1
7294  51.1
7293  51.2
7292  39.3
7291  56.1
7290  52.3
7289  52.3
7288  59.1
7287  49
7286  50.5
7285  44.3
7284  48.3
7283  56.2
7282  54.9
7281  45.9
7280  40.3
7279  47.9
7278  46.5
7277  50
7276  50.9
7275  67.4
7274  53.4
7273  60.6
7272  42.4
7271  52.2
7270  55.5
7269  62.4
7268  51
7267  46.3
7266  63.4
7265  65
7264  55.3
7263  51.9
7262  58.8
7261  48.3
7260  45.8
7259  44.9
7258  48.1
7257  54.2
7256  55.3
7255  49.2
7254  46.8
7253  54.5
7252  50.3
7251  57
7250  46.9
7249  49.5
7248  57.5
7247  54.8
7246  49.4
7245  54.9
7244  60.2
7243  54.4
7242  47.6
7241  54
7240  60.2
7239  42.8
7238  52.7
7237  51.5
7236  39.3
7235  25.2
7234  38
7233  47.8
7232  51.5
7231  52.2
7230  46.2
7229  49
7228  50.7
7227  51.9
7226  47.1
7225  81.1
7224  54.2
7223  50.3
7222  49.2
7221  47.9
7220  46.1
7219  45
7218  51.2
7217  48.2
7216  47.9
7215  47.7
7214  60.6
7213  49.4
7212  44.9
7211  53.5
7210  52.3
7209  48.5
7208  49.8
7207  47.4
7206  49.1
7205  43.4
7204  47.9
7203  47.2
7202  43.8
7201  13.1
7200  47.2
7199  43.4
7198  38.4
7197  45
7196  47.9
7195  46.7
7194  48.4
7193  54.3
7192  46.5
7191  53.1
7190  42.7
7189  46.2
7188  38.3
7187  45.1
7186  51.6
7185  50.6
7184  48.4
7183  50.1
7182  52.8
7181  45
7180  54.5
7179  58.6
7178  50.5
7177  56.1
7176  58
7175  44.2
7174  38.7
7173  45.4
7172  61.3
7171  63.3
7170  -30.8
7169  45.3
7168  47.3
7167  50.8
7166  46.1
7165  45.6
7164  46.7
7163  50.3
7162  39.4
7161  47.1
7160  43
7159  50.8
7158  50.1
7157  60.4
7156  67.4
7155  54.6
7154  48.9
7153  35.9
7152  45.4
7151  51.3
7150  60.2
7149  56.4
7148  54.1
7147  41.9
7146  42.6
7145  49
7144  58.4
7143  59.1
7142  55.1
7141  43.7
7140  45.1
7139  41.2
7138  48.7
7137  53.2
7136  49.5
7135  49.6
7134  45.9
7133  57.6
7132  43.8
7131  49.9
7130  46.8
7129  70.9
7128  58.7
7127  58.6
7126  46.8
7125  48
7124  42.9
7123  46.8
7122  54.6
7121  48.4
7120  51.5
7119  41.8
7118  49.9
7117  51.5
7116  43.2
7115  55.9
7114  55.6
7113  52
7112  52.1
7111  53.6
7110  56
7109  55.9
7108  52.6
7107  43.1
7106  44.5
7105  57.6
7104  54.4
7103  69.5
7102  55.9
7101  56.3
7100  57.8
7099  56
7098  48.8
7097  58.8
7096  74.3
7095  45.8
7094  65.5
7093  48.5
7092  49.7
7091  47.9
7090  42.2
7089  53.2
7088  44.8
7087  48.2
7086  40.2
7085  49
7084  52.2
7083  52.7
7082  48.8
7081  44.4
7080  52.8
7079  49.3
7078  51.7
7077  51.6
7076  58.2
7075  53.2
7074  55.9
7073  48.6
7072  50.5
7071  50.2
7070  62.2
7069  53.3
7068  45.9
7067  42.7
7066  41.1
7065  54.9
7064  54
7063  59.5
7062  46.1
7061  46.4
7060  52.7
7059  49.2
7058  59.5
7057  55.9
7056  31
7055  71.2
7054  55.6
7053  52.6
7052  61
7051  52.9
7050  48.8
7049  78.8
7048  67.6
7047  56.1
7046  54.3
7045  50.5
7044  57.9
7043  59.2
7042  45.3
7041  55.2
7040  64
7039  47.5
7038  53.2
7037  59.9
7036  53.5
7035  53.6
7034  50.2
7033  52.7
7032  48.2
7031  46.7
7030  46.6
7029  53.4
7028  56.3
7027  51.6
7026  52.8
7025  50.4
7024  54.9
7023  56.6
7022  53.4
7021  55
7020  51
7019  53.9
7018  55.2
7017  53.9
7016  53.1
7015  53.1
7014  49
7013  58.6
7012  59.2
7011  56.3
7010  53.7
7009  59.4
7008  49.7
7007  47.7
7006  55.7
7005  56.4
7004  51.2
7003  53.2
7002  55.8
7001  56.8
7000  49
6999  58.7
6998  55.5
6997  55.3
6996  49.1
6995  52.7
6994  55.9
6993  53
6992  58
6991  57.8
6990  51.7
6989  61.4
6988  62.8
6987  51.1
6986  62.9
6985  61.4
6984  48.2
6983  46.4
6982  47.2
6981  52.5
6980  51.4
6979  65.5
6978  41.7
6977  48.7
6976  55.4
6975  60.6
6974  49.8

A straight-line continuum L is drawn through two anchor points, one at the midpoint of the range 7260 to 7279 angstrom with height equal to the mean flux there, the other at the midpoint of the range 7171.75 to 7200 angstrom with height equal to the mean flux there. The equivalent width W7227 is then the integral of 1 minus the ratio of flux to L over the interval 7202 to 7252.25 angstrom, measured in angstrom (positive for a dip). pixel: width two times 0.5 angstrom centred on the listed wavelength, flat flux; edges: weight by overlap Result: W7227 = 1.20 angstrom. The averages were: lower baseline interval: 48.5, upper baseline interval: 54.1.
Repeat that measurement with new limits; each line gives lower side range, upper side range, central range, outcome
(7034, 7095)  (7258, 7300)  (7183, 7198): 1.4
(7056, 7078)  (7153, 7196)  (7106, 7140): -0.7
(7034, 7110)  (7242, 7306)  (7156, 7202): 5.4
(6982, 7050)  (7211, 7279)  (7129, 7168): 2.1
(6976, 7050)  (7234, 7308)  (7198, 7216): 2.0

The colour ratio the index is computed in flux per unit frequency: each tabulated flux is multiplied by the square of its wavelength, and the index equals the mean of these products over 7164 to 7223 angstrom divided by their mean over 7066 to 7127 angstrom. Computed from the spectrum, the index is 0.9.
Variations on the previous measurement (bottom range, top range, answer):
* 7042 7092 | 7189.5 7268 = 0.99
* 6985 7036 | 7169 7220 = 0.91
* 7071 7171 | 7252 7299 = 1.07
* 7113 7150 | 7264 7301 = 1.07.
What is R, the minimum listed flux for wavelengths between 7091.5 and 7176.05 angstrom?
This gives -30.8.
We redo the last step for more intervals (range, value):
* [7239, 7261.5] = 42.8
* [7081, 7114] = 40.2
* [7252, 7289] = 40.3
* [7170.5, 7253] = 13.1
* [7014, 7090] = 31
